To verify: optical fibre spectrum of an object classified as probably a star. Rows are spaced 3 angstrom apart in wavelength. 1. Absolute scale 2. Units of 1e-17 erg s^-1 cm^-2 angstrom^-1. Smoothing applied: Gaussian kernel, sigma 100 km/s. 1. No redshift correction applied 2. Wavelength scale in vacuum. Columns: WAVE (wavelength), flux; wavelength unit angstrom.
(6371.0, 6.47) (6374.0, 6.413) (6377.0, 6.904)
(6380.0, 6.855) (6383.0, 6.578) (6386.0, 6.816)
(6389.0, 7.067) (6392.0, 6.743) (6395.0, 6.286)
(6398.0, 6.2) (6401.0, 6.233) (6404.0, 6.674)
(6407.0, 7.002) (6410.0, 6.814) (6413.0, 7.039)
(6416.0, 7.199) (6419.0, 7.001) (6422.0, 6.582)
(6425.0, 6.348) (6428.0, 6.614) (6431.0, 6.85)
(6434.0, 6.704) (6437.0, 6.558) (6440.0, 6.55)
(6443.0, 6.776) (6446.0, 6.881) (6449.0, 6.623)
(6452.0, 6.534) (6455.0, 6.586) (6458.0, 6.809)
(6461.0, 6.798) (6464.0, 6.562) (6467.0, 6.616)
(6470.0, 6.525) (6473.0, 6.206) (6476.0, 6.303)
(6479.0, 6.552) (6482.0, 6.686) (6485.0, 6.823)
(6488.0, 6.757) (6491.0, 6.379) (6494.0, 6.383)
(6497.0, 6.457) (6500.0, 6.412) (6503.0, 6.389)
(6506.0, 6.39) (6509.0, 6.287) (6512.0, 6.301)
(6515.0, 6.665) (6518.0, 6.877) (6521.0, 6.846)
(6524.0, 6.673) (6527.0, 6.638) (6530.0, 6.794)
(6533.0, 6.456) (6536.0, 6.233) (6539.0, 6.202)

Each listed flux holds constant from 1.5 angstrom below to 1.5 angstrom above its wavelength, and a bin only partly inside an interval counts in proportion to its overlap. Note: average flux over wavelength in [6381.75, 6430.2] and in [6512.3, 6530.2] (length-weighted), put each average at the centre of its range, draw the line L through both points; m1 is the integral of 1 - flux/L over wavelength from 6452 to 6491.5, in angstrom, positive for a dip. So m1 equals 0.7 angstrom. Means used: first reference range 6.7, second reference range 6.72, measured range 6.59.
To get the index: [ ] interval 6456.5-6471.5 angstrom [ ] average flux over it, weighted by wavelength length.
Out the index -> 6.66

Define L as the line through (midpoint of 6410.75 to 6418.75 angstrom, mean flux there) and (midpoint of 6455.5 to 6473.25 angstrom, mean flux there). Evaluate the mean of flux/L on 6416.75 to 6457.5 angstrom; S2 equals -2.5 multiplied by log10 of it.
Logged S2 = 0.03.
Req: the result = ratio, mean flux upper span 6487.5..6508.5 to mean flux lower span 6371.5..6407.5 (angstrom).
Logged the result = 0.97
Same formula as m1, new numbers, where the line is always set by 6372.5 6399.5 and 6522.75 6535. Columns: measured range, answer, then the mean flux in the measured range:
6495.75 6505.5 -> 0.3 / 6.42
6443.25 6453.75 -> -0.1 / 6.69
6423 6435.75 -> 0.0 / 6.63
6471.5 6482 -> 0.4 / 6.4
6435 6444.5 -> 0.0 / 6.63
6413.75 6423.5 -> -0.4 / 6.94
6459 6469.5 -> 0.0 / 6.65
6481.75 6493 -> 0.0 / 6.65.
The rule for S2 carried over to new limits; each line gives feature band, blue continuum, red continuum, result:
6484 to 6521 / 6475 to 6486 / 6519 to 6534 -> 0.02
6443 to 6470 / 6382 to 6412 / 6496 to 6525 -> -0.01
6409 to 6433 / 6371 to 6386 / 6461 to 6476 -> -0.03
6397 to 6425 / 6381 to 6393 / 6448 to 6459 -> 0.00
